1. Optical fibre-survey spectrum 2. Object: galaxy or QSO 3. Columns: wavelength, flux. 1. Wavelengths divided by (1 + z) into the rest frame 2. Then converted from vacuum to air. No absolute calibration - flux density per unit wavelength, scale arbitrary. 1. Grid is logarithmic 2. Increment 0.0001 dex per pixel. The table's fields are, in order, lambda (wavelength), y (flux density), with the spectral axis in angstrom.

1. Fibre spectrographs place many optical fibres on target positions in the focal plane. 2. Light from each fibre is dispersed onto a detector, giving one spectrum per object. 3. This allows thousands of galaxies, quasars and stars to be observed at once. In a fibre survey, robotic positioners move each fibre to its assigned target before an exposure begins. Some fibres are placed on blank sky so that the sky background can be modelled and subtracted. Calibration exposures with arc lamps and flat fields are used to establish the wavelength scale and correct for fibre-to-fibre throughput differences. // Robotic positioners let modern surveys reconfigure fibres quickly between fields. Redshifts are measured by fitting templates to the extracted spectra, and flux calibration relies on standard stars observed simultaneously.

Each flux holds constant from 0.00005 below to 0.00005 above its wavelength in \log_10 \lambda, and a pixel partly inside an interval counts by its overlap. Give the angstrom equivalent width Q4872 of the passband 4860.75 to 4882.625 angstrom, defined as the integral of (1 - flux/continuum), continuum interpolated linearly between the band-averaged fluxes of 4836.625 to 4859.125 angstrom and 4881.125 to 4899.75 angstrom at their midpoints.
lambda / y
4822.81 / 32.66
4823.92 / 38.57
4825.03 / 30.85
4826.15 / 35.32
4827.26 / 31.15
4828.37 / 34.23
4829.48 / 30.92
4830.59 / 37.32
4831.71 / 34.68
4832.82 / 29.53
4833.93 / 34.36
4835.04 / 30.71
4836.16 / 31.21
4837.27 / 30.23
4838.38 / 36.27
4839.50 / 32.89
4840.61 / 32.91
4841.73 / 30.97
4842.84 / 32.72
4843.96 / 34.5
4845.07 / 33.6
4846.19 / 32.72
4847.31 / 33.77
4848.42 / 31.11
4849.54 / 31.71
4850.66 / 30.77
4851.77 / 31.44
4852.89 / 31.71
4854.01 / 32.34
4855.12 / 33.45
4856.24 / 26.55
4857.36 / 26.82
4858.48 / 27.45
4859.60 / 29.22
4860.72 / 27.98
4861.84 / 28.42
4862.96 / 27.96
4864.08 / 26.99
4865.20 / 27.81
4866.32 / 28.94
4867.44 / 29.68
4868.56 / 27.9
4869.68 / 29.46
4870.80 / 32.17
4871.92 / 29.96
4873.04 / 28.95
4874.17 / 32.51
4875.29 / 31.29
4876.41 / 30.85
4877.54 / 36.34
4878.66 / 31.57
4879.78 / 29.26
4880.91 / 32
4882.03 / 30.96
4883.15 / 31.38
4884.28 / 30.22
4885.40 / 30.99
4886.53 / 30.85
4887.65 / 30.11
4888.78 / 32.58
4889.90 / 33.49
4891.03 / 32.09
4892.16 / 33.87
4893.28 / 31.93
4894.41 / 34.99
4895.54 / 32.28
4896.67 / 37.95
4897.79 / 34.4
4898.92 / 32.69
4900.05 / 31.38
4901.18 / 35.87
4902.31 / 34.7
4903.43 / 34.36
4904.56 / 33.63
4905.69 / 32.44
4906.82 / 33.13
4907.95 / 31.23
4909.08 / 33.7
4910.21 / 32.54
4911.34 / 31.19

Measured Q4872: 1.4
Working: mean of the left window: 31.7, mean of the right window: 32.5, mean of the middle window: 30.1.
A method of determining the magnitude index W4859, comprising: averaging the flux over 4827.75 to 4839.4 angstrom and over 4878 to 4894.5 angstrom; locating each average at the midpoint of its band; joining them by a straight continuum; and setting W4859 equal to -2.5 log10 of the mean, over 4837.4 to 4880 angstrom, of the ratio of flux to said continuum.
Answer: 0.05 mag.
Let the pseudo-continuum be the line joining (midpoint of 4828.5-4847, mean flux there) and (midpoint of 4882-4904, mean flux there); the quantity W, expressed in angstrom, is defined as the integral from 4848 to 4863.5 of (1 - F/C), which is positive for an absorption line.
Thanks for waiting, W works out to 1.47 angstrom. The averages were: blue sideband 32.9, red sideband 32.9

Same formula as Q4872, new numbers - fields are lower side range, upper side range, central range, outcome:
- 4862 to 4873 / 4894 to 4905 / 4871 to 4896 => -0.1 angstrom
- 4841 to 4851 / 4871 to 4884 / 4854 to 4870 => 1.7 angstrom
